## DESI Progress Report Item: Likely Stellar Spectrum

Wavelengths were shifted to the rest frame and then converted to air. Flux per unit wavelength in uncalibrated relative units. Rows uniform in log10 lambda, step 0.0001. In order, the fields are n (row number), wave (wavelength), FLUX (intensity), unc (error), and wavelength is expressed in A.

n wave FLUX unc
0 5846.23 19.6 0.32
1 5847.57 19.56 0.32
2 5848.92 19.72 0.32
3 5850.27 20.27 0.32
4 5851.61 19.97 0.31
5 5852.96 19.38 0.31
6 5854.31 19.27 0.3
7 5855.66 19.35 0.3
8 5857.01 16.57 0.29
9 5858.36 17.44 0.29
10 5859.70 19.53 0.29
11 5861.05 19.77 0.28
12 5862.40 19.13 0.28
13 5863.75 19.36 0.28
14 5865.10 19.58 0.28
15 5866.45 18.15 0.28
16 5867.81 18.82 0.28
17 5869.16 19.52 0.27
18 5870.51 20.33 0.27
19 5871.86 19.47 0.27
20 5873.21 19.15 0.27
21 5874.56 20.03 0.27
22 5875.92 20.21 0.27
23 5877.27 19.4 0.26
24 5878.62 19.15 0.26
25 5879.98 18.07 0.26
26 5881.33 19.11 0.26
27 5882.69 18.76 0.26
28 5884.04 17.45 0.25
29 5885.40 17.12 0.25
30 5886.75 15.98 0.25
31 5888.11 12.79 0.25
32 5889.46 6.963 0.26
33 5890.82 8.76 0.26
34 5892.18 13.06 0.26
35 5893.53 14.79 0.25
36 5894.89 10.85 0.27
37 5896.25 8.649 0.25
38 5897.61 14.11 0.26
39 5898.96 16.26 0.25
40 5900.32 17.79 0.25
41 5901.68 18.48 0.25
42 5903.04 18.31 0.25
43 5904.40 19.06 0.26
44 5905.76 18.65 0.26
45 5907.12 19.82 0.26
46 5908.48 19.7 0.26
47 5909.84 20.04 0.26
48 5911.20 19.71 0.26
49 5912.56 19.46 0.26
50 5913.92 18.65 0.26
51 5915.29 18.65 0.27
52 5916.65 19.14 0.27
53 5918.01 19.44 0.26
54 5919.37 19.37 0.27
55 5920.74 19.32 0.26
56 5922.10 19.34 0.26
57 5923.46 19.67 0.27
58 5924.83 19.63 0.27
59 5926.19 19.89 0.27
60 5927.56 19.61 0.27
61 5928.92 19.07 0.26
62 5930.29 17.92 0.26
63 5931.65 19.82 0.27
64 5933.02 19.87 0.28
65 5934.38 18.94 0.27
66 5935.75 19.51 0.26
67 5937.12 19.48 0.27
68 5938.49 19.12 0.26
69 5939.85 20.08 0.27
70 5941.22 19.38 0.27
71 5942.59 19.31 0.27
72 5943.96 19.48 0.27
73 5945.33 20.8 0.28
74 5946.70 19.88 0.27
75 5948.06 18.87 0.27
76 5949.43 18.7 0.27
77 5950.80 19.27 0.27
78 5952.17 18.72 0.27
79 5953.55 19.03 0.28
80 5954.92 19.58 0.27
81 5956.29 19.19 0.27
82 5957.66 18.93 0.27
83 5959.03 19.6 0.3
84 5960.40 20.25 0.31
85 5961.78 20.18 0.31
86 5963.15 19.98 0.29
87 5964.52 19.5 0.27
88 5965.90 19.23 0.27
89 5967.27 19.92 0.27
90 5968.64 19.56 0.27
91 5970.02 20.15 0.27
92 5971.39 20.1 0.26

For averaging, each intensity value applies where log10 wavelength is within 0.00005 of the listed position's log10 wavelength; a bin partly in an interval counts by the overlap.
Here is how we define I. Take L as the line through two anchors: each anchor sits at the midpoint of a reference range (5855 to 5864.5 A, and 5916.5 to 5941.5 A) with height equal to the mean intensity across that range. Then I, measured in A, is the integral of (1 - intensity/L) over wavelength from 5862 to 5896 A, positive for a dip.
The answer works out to 3.61 A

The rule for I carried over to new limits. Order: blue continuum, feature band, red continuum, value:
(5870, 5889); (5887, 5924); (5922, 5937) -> 4.3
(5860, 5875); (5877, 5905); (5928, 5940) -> 5.7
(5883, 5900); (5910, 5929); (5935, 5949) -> -3.0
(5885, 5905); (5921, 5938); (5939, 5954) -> -1.7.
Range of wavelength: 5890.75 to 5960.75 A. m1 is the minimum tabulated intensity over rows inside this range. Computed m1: 8.649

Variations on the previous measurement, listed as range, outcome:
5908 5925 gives 18.65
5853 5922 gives 6.963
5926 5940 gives 17.92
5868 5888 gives 15.98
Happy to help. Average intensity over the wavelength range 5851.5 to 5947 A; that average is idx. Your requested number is 18.2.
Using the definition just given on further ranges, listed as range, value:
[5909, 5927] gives 19.4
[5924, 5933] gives 19.4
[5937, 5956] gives 19.4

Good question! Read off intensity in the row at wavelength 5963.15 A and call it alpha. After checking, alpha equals 19.98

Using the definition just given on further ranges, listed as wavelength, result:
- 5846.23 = 19.6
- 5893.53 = 14.79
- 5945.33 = 20.8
